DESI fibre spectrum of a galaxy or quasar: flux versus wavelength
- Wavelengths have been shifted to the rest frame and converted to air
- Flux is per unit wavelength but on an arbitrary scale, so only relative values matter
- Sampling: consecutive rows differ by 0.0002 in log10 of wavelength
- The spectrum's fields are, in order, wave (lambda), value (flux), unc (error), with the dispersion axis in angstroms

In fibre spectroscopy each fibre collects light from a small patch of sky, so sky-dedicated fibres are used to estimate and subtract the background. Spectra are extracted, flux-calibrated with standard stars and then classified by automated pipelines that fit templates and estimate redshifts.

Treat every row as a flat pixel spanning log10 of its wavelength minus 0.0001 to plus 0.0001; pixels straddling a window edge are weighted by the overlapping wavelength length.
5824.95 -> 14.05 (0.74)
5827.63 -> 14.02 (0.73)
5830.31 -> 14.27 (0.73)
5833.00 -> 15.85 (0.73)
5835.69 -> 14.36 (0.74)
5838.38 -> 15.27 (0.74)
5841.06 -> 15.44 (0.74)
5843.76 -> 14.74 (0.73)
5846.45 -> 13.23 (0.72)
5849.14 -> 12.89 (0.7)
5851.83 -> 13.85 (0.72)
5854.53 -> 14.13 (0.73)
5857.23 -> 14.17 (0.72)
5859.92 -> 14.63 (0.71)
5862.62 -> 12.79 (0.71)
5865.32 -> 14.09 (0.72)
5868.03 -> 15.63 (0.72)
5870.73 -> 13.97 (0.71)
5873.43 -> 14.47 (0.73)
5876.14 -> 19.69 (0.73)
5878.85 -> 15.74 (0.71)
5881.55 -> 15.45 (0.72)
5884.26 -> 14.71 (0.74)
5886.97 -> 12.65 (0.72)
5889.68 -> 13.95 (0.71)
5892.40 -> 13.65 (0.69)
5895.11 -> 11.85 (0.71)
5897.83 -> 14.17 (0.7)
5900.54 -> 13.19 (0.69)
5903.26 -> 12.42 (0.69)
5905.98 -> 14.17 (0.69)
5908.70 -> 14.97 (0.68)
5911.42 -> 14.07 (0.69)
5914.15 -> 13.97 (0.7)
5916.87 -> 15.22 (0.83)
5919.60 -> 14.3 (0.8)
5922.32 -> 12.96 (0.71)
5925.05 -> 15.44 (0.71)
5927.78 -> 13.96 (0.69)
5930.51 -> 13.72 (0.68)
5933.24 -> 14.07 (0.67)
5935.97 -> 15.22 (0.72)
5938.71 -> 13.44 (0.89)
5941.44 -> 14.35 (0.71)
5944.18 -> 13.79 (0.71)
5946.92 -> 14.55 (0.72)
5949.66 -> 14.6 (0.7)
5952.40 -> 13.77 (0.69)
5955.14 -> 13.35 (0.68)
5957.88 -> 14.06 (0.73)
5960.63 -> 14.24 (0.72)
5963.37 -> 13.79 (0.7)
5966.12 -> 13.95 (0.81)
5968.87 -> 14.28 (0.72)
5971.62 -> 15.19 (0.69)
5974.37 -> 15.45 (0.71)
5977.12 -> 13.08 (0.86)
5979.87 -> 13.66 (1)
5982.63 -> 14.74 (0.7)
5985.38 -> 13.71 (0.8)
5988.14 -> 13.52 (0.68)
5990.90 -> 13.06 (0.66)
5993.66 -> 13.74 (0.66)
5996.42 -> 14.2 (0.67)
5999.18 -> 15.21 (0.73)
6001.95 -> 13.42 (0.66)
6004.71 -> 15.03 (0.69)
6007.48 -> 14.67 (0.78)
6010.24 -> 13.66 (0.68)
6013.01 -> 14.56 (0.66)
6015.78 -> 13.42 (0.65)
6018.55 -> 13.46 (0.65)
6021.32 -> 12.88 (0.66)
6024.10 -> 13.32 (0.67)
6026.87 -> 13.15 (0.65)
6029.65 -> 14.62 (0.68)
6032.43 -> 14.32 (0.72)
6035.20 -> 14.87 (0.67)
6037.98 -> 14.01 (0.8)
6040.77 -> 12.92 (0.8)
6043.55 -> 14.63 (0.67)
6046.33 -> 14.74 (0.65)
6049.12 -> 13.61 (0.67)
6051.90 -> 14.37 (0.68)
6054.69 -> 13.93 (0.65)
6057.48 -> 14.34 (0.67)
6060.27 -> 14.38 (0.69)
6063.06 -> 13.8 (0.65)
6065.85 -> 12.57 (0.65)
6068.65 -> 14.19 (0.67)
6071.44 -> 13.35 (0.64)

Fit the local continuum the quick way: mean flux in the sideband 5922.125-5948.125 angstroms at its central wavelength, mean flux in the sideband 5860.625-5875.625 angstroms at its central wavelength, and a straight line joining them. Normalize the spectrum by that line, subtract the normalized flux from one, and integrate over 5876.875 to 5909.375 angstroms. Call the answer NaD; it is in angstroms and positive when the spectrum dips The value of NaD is 0.9 angstroms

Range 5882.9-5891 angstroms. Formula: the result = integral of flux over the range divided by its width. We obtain 13.8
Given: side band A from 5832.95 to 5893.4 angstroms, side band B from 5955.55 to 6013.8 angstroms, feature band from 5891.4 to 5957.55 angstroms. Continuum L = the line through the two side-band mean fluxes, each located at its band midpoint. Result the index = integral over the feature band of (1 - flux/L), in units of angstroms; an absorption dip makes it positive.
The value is 1.7 angstroms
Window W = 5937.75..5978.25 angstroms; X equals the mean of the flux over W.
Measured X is 14.1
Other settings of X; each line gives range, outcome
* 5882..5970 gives 14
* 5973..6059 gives 14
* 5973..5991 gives 13.9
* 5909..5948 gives 14.2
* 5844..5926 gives 14.2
